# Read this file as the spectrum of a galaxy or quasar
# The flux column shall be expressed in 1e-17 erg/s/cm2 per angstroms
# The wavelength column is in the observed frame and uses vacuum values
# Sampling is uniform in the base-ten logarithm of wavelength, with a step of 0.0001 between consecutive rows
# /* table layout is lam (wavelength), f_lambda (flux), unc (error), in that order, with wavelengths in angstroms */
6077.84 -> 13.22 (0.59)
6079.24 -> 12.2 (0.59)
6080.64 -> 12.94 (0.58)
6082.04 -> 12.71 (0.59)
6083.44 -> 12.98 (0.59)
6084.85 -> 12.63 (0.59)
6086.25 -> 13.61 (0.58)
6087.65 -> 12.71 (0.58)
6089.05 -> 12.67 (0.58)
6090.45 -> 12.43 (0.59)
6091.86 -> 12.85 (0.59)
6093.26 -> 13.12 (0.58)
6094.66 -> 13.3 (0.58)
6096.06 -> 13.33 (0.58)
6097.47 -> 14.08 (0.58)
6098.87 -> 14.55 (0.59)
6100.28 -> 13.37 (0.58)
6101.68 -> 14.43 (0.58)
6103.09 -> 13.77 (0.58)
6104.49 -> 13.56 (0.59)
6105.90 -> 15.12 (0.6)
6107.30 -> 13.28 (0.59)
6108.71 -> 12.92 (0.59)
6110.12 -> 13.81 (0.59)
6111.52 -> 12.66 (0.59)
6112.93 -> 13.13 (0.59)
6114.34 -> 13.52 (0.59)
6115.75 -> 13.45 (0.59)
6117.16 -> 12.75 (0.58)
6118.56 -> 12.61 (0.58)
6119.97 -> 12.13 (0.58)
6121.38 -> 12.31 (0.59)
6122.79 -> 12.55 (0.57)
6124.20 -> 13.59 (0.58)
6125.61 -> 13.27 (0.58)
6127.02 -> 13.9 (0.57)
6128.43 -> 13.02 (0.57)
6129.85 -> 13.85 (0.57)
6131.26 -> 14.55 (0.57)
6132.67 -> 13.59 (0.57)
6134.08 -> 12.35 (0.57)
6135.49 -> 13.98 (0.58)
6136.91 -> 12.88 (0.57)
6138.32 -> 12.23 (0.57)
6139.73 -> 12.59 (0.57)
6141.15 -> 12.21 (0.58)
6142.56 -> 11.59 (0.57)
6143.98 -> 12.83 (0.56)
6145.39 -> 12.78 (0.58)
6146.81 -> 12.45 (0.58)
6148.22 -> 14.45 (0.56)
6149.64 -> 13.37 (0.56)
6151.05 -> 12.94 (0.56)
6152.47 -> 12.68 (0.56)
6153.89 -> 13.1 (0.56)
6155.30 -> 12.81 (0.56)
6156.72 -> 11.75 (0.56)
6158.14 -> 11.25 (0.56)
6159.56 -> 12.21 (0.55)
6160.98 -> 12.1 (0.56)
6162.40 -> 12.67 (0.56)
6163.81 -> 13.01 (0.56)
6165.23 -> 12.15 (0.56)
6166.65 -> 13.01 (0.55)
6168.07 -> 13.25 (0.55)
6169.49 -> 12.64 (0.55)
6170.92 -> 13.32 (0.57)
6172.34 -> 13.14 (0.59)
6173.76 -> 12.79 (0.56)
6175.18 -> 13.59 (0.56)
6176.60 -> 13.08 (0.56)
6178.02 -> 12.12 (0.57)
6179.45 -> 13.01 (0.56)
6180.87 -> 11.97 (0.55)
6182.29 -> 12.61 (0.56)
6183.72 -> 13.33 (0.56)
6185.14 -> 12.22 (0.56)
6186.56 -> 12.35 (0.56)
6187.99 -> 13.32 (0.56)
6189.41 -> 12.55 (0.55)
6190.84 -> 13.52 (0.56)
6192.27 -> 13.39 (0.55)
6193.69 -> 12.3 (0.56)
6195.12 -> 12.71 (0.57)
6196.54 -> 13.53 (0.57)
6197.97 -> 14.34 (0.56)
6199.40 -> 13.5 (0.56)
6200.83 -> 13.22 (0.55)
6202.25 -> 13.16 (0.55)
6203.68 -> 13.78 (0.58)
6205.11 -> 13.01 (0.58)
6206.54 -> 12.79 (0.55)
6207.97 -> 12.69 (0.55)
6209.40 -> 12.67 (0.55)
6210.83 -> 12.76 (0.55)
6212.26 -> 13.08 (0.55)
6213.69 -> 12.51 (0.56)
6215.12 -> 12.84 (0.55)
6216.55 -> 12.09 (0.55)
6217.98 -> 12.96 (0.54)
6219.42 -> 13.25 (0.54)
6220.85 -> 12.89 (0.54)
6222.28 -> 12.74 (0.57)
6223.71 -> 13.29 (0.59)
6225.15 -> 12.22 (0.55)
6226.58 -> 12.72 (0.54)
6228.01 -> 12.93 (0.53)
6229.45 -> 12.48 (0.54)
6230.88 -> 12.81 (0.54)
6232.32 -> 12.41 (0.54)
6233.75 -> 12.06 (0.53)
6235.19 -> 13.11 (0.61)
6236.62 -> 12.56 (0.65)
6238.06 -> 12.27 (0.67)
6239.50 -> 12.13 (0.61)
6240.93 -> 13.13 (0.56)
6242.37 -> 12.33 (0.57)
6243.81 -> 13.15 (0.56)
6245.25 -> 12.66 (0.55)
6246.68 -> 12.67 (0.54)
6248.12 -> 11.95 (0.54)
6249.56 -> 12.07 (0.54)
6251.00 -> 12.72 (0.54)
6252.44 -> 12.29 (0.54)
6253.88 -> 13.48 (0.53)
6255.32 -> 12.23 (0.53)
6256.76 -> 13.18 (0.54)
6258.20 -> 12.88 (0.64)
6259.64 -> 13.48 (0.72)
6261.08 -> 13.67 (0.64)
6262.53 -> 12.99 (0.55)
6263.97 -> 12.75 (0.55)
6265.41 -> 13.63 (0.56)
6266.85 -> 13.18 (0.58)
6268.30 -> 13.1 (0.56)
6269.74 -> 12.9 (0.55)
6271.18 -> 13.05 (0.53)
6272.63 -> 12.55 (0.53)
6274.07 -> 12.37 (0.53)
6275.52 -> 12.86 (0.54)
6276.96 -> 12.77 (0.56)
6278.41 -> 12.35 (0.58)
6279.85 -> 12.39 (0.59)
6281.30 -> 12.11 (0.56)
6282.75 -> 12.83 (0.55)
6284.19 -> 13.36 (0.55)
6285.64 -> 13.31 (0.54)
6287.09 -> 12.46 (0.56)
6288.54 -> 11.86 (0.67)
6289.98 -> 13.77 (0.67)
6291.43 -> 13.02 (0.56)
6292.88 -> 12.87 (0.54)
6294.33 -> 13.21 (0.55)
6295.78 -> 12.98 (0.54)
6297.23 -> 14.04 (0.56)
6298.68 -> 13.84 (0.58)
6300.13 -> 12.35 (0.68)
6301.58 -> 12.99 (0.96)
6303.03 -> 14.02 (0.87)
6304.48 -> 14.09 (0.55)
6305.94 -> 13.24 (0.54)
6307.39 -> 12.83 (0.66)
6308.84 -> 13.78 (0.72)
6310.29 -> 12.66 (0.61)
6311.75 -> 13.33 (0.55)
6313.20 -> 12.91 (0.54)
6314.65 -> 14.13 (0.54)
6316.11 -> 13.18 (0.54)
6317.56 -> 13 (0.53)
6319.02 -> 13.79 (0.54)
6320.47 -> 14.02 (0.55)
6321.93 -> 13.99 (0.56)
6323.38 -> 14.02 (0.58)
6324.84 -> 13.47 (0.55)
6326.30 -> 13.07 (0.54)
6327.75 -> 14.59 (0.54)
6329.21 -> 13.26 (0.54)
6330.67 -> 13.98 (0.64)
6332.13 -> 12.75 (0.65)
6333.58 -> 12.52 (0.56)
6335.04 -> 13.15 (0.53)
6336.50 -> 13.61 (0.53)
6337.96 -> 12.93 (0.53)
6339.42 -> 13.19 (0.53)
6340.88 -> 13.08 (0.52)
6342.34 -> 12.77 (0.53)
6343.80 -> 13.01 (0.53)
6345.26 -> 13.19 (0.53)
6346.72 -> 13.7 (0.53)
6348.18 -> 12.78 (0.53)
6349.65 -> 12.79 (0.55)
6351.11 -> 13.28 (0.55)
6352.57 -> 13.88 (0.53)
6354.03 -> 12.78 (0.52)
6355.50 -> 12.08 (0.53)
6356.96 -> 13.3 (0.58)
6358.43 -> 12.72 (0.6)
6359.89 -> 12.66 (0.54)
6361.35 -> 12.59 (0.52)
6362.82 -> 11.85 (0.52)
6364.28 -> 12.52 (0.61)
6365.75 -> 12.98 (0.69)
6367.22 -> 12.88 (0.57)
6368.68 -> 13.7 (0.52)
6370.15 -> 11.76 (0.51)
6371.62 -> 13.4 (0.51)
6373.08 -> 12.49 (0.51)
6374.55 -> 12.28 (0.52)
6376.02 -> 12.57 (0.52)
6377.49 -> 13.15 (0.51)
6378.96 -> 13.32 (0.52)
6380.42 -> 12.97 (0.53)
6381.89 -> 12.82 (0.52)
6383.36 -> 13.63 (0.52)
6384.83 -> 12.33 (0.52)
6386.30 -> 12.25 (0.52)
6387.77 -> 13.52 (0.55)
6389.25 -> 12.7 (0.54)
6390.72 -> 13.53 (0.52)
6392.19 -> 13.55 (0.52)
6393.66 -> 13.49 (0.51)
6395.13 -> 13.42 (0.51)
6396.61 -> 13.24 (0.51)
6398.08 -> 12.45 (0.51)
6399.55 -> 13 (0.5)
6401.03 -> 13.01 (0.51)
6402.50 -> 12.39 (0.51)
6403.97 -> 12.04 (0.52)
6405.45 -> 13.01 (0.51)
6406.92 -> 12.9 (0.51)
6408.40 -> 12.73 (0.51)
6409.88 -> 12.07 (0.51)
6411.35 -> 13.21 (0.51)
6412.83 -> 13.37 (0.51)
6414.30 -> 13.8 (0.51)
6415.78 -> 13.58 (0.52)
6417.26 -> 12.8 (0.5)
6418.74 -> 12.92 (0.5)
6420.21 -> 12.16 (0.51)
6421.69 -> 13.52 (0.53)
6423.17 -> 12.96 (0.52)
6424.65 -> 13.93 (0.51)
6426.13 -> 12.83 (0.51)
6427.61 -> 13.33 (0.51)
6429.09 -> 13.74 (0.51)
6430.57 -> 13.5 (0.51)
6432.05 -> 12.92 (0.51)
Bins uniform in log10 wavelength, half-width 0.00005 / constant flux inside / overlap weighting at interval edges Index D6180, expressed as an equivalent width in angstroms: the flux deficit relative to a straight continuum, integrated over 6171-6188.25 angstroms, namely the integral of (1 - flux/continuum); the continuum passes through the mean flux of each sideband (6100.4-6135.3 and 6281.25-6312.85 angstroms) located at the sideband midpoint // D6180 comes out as 0.6 angstroms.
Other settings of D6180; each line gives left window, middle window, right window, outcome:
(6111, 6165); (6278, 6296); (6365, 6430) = 0.2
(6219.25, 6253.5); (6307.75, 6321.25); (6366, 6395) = -0.6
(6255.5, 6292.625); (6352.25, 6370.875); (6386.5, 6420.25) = 0.4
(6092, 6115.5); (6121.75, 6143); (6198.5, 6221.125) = 0.5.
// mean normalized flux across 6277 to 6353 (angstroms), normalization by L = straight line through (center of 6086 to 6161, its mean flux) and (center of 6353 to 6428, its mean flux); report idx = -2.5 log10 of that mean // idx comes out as -0.02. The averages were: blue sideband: 13.1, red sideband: 12.9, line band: 13.2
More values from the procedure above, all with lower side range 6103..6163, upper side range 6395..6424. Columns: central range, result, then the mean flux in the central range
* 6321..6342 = -0.04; 13.4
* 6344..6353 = -0.02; 13.2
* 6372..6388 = 0.01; 12.8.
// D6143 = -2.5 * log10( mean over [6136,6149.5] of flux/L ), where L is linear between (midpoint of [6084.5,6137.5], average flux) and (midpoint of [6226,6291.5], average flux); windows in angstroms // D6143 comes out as 0.04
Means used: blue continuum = 13.3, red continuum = 12.8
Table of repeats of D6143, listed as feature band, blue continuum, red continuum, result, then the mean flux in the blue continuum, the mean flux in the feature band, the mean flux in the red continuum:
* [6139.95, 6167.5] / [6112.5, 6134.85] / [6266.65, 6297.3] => 0.04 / 13.2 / 12.6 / 12.8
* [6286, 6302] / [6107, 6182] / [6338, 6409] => -0.01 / 12.9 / 13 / 12.9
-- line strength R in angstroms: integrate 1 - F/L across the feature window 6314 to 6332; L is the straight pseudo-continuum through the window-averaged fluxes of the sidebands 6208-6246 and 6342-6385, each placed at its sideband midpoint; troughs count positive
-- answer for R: -1.2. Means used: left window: 12.7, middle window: 13.7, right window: 12.9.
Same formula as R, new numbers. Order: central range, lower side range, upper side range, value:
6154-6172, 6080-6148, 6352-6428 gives 0.78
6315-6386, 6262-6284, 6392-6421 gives -1.05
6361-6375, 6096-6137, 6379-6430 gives 0.47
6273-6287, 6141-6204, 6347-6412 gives 0.18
